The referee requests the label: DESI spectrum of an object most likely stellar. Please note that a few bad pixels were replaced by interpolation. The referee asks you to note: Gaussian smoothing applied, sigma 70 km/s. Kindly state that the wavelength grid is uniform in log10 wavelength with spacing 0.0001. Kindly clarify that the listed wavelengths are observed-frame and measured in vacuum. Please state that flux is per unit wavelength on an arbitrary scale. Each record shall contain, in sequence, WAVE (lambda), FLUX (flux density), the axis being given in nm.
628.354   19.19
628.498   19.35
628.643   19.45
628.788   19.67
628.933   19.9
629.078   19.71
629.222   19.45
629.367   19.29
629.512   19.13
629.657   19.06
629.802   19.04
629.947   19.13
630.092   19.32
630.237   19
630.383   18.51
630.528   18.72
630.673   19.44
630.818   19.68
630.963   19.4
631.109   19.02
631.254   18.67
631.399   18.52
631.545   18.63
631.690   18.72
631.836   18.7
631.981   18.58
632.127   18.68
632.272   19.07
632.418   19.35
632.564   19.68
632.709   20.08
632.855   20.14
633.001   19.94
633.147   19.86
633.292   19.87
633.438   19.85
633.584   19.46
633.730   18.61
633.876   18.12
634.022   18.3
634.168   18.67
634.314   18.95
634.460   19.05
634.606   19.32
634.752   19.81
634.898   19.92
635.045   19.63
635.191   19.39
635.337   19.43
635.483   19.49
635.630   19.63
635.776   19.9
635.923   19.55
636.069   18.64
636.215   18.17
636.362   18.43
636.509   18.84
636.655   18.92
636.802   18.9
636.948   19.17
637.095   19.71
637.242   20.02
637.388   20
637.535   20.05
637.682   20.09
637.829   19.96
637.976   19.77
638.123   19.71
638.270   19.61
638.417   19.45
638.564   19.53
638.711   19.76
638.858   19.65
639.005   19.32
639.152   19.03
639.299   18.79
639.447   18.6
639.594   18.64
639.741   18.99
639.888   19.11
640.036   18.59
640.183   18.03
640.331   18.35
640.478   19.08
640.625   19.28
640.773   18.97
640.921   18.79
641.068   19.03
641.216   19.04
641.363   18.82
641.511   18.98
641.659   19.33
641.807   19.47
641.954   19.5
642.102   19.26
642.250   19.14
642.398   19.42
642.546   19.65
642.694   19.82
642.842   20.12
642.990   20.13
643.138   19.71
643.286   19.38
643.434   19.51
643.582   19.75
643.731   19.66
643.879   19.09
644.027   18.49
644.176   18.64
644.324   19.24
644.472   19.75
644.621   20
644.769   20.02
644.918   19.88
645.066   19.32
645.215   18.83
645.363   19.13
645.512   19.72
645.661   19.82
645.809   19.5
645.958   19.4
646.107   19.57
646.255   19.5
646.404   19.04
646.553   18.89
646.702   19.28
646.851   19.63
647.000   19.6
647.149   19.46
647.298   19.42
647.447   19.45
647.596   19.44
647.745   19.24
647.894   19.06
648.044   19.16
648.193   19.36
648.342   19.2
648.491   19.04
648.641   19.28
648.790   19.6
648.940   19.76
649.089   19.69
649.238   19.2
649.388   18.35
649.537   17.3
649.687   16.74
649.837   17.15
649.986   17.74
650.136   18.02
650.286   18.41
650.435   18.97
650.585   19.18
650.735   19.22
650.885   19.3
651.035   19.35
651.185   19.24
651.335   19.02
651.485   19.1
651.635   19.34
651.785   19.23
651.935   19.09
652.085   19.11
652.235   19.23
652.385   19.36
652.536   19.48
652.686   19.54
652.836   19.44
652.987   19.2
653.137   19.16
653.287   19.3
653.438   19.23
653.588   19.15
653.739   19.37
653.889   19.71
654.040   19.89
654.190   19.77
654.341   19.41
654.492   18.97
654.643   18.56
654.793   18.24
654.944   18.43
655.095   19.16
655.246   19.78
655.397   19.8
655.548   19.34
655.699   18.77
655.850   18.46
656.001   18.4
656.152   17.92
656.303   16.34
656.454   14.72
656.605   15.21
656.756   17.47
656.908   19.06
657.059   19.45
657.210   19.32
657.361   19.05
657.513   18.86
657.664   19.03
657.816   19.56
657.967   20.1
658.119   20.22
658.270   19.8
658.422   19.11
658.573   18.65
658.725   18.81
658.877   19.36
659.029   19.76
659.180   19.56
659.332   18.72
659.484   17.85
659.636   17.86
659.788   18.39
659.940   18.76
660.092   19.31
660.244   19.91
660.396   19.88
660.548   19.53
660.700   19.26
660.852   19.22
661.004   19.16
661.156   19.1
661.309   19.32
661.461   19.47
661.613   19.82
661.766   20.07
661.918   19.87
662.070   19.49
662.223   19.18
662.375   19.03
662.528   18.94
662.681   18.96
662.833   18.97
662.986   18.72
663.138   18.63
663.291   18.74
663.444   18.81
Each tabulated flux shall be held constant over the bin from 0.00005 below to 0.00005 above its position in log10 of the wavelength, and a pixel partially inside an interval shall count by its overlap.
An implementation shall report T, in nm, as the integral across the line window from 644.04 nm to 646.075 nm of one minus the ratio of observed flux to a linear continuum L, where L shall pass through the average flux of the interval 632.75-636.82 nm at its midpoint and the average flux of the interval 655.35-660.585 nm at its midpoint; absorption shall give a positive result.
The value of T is -0.05 nm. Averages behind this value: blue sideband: 19.3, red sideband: 18.7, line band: 19.4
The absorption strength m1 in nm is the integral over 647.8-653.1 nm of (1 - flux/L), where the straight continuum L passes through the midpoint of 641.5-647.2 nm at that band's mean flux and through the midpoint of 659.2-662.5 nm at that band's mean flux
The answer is 0.11 nm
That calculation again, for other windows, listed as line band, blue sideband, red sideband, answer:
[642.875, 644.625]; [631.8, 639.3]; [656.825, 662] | -0.01 nm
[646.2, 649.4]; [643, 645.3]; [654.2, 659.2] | -0.01 nm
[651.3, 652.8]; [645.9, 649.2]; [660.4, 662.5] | 0.01 nm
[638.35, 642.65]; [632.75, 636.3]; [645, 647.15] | 0.06 nm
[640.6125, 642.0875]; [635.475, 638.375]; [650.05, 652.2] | 0.01 nm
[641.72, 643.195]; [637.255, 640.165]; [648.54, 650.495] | -0.04 nm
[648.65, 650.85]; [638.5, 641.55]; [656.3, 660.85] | 0.04 nm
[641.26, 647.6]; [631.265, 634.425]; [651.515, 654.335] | -0.06 nm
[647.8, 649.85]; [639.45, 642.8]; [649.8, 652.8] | 0.02 nm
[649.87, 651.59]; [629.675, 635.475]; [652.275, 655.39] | 0.04 nm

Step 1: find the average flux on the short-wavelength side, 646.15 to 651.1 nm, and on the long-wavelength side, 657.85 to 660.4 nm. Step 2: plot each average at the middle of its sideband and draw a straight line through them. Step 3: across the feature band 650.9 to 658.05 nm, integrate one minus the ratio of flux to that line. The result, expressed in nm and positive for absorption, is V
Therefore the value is 0.06 nm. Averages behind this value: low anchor 19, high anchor 19.2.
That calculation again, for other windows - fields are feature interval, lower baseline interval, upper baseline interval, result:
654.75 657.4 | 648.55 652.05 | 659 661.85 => 0.11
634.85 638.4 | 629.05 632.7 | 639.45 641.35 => -0.10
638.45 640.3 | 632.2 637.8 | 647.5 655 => 0.03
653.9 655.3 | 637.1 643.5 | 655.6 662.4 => -0.01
